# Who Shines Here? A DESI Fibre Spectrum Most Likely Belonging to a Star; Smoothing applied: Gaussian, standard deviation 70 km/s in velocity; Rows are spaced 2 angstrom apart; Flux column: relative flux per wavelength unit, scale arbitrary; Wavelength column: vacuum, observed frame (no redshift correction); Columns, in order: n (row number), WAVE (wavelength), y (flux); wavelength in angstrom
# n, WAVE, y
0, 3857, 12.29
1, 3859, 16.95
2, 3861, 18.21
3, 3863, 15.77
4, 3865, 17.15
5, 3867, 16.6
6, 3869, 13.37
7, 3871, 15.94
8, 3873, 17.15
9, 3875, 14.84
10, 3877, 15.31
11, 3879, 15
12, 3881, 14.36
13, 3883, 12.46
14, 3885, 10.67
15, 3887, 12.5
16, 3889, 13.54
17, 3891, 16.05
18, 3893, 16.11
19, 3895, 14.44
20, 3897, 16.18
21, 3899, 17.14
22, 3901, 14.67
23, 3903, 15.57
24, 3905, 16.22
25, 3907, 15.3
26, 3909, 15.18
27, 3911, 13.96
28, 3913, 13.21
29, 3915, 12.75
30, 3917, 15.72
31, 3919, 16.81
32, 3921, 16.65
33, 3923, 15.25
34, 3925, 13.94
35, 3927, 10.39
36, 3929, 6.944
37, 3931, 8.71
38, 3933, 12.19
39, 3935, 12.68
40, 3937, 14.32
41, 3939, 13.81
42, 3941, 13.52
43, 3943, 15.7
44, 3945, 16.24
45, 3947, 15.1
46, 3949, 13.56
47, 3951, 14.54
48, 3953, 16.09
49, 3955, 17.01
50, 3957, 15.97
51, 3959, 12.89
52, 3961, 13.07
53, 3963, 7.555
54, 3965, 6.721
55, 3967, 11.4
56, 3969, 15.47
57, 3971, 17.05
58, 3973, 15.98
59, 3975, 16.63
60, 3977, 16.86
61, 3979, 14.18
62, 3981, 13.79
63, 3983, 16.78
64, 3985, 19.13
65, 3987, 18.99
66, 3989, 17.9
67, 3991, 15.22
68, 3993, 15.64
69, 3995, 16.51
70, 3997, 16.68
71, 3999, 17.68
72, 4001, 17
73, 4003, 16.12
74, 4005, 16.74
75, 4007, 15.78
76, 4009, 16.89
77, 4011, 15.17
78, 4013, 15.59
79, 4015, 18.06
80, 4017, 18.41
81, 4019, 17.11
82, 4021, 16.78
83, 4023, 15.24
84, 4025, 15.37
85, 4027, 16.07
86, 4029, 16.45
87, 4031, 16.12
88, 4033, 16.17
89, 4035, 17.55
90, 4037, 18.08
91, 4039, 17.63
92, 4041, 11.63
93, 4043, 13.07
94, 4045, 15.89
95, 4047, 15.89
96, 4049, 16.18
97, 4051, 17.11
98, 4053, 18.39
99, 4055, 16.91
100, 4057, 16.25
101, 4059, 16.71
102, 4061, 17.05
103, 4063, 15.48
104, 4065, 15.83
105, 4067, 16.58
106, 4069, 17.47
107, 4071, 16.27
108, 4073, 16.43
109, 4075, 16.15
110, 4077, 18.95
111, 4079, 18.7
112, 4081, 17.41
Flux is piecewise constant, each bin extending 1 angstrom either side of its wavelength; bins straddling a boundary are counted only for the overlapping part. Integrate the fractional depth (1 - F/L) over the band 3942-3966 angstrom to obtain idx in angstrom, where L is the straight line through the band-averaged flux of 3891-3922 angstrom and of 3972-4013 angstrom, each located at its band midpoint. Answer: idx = 3.4 angstrom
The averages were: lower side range 15.4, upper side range 16.5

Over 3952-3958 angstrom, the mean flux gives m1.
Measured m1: 16.4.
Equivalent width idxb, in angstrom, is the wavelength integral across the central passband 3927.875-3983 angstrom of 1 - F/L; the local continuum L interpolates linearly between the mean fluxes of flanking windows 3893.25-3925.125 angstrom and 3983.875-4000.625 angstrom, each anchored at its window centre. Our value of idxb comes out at 9.0 angstrom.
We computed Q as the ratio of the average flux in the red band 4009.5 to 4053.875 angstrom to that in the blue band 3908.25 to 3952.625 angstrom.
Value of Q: 1.2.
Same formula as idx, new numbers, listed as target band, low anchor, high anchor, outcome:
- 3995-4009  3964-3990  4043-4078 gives -0.8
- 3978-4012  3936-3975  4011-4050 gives -3.0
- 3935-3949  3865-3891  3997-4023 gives 0.9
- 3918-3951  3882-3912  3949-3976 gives 1.6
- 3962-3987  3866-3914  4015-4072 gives 1.9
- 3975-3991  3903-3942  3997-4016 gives -1.0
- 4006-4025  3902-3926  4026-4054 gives -0.7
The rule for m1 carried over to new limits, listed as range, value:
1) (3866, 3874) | 15.8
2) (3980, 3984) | 15.3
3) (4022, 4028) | 15.6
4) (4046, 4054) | 16.9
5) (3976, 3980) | 15.5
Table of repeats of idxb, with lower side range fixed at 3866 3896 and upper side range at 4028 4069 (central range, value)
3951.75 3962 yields 0.2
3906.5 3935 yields 3.2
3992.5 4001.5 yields -0.6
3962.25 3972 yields 2.3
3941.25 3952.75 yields 0.2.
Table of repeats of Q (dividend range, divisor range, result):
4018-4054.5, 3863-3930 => 1.11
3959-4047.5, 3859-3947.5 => 1.08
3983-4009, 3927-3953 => 1.29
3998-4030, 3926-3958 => 1.22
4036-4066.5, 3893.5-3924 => 1.06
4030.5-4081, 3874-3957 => 1.16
